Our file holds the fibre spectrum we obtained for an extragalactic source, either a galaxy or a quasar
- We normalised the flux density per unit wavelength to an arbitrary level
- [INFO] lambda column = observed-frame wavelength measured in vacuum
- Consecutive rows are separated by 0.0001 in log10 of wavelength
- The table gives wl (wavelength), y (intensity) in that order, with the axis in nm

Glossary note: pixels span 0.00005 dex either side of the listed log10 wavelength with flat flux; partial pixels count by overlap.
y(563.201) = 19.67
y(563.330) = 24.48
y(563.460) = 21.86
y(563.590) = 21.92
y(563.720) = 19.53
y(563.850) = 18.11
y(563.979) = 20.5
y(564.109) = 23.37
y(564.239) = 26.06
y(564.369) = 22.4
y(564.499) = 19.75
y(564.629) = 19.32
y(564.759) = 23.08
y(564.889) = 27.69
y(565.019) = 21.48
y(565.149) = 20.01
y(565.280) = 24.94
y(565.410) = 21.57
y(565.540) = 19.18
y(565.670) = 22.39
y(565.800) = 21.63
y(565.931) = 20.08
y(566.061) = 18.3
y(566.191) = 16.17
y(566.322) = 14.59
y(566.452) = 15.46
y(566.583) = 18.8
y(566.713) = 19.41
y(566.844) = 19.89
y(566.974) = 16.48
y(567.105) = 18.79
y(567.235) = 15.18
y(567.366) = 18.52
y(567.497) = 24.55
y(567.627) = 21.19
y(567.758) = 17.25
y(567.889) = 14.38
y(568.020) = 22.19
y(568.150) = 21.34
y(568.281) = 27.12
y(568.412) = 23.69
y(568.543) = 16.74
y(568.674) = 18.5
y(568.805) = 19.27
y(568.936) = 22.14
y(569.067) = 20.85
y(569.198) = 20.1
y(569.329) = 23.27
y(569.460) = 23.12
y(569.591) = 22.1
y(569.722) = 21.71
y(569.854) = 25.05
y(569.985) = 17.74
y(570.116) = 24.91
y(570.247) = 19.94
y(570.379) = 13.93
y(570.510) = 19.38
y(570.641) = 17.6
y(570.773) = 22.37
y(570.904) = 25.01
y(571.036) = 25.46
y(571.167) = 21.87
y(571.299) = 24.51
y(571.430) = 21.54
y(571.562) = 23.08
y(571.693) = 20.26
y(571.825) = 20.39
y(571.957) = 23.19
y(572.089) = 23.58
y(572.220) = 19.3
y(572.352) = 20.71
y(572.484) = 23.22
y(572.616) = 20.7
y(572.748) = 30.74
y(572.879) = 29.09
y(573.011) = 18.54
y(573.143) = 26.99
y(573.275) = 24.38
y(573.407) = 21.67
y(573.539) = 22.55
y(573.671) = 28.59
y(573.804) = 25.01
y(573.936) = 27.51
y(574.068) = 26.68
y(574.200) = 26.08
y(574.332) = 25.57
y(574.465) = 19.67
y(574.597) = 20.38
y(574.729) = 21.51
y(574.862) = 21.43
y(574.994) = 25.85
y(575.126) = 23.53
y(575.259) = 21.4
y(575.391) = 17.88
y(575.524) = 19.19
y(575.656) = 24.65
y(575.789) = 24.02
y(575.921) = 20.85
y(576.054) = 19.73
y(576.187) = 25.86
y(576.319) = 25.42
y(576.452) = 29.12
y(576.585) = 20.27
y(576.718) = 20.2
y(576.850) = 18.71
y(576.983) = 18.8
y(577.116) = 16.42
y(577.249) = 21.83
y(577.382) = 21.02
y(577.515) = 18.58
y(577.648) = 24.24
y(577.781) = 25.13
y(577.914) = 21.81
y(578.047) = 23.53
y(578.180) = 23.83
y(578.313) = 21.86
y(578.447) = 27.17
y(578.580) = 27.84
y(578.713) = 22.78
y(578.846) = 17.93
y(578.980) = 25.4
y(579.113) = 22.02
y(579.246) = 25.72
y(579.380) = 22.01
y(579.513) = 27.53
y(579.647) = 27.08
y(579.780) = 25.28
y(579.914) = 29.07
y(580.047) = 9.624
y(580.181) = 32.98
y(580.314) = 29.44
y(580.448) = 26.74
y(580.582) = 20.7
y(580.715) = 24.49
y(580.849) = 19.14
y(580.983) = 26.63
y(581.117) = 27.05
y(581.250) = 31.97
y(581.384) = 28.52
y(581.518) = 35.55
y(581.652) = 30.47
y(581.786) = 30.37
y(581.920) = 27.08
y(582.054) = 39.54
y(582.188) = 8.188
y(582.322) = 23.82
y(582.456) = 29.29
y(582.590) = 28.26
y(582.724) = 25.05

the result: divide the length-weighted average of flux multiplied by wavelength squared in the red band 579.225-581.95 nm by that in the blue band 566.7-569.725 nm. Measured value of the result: 1.36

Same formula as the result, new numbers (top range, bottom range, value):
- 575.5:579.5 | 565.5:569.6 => 1.19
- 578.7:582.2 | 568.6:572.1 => 1.25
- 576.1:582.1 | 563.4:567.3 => 1.28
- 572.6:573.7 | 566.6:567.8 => 1.33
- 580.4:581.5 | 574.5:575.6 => 1.24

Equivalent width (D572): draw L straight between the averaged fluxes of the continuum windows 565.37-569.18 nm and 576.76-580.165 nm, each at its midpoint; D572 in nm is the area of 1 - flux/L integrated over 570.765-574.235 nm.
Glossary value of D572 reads -0.46 nm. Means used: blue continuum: 19.5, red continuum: 22.7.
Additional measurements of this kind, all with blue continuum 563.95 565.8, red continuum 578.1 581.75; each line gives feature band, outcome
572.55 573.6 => -0.01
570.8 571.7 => 0.02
